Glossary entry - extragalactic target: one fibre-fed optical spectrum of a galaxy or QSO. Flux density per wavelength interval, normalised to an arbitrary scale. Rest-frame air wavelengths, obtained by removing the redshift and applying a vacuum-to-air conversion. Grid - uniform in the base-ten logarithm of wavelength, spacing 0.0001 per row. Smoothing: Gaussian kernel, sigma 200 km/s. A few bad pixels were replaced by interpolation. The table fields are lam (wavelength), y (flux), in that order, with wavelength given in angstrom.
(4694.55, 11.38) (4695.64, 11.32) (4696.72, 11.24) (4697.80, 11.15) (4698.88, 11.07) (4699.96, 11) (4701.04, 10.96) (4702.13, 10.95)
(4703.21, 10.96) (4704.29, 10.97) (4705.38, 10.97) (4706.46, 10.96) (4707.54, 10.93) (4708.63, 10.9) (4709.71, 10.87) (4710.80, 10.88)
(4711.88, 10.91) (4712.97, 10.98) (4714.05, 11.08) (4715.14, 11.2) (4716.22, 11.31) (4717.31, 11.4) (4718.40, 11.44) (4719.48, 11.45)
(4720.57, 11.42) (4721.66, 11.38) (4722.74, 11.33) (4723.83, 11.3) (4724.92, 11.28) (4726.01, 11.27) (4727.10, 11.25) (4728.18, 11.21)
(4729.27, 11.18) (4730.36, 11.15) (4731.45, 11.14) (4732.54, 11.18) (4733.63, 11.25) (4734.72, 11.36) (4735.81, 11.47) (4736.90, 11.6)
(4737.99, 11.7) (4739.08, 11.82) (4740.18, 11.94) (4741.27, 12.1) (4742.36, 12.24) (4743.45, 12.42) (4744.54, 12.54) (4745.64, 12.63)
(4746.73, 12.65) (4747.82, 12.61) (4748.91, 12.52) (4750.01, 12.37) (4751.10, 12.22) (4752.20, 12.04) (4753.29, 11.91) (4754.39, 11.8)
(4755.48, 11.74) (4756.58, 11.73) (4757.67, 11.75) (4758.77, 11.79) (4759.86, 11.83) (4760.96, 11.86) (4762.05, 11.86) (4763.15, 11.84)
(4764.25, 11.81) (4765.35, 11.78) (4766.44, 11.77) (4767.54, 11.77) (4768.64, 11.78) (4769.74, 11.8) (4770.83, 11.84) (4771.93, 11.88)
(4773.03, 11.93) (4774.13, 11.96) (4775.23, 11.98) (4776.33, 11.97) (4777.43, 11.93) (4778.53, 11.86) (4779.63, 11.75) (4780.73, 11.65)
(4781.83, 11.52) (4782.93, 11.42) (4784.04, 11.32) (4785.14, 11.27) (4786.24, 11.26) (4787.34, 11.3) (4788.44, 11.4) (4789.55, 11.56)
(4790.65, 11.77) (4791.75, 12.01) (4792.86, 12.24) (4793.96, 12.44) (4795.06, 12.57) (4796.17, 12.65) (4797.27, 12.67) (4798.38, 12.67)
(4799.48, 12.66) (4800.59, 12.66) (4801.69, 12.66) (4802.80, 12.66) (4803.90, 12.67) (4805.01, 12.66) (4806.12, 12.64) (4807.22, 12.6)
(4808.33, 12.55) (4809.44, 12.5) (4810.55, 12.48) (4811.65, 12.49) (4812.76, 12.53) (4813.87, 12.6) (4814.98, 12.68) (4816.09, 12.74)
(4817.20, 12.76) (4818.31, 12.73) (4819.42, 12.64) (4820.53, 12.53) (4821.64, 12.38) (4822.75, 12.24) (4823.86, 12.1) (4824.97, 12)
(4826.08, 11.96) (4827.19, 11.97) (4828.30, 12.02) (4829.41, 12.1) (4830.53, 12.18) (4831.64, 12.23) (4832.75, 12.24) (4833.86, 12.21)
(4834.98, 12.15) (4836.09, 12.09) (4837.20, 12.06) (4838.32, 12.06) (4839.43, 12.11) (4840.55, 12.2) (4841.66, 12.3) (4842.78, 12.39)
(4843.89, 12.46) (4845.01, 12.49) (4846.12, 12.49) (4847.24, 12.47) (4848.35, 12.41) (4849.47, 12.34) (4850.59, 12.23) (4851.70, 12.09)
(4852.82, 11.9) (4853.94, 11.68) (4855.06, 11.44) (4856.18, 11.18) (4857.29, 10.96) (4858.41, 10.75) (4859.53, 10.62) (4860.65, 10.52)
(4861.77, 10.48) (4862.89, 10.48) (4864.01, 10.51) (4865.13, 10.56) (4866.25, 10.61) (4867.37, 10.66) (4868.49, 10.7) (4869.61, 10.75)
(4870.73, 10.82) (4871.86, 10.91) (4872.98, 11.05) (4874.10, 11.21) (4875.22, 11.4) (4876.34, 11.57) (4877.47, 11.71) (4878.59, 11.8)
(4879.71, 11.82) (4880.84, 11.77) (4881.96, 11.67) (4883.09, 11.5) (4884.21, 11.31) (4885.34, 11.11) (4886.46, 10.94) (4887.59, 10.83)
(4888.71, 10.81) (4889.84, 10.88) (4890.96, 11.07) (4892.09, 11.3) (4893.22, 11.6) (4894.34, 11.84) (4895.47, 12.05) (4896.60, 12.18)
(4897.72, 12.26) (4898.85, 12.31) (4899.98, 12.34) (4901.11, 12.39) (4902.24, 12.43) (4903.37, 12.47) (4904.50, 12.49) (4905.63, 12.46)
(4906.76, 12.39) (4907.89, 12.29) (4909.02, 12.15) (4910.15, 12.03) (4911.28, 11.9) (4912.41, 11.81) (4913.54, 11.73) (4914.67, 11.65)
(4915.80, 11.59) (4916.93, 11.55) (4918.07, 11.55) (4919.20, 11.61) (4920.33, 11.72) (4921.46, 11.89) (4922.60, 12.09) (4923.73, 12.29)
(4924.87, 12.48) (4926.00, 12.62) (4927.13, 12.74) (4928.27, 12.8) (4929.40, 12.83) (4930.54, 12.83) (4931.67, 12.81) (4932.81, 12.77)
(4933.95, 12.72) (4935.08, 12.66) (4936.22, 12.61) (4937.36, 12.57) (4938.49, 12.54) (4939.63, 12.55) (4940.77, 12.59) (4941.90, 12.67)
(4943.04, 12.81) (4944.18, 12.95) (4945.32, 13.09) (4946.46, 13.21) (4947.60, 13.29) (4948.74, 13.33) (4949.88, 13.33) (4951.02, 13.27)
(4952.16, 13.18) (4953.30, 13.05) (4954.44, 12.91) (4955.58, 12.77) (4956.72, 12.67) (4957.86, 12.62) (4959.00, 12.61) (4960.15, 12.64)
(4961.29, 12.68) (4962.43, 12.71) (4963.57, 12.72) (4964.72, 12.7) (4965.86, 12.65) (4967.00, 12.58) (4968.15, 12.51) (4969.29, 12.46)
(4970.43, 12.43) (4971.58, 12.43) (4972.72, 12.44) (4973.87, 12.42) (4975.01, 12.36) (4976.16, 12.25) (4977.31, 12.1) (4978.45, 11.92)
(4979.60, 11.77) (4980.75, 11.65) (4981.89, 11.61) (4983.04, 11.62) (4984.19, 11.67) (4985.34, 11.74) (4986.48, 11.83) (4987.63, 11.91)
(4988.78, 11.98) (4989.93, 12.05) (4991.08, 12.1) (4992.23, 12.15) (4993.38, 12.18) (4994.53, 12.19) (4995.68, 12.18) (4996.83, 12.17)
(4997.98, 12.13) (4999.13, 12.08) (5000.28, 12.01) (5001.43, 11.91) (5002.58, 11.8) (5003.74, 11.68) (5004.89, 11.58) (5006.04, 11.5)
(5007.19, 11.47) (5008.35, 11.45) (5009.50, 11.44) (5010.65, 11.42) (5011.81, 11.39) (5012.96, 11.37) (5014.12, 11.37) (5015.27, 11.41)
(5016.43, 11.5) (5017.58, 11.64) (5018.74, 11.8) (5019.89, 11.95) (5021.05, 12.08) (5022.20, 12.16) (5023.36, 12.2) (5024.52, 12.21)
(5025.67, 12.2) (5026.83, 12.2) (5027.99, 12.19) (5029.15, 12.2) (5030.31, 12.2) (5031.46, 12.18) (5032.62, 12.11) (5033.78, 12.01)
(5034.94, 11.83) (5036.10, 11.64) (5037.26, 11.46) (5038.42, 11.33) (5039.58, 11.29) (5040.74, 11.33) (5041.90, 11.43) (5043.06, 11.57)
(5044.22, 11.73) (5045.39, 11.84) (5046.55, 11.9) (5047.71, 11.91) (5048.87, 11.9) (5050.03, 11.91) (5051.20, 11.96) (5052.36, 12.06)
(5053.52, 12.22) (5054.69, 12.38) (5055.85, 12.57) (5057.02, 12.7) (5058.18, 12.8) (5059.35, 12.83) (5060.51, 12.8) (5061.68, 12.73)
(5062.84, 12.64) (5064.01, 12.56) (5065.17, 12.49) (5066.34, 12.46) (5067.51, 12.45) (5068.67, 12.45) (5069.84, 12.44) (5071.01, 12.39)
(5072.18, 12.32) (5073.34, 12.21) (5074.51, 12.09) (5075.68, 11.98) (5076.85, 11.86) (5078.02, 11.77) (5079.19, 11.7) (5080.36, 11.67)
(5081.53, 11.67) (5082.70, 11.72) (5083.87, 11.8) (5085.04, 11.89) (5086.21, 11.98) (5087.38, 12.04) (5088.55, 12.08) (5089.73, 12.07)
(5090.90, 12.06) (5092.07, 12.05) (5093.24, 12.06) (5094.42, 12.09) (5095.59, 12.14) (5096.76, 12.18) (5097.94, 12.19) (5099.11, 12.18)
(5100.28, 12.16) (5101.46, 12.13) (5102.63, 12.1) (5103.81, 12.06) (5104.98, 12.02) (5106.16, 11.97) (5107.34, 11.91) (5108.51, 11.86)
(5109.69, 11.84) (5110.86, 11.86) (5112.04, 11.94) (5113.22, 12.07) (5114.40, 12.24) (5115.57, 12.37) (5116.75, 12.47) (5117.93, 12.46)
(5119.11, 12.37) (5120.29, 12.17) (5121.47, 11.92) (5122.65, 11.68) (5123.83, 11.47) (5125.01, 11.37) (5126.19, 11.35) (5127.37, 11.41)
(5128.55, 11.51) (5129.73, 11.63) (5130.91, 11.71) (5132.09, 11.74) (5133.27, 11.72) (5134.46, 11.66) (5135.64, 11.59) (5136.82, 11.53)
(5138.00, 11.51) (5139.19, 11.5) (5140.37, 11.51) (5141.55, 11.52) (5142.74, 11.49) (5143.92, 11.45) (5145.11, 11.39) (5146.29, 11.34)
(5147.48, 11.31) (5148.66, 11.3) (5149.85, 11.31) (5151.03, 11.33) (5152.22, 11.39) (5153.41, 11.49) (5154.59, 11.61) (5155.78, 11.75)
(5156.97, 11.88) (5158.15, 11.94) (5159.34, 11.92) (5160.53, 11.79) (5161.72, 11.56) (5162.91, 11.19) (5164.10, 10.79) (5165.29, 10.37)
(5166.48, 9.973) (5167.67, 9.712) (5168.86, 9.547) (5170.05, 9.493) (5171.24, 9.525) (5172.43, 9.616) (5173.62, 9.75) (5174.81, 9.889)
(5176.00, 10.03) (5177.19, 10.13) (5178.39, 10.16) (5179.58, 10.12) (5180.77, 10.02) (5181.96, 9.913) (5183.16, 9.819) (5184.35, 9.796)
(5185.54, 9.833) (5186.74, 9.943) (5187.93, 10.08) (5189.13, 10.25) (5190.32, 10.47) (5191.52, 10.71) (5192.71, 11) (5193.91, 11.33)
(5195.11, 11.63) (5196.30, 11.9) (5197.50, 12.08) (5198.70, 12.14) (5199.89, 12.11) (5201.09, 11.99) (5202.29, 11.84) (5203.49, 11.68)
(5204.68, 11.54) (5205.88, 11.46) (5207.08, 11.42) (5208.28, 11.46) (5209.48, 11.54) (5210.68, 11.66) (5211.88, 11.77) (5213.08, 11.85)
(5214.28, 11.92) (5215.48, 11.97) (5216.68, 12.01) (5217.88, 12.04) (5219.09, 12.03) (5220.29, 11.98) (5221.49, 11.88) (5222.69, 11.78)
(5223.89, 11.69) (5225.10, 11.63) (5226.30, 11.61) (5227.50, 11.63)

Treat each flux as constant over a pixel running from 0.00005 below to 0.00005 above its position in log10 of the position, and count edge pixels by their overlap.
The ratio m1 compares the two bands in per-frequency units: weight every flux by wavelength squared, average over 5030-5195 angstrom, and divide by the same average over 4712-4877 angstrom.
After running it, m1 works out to 1.11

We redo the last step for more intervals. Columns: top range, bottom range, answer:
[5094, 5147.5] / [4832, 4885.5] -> 1.14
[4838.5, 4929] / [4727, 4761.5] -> 1.05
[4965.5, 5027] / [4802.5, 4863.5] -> 1.05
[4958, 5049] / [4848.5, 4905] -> 1.10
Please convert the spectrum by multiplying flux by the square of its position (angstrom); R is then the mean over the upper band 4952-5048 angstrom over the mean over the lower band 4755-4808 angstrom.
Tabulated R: 1.10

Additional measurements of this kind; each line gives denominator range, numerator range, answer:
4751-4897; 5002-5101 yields 1.11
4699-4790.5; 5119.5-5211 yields 1.14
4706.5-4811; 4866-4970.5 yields 1.10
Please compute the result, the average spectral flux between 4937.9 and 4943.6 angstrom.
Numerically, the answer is 12.6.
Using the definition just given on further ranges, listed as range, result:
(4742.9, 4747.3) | 12.6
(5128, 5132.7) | 11.7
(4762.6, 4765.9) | 11.8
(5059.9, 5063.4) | 12.7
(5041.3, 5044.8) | 11.6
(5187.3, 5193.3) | 10.5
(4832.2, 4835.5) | 12.2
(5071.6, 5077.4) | 12.1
